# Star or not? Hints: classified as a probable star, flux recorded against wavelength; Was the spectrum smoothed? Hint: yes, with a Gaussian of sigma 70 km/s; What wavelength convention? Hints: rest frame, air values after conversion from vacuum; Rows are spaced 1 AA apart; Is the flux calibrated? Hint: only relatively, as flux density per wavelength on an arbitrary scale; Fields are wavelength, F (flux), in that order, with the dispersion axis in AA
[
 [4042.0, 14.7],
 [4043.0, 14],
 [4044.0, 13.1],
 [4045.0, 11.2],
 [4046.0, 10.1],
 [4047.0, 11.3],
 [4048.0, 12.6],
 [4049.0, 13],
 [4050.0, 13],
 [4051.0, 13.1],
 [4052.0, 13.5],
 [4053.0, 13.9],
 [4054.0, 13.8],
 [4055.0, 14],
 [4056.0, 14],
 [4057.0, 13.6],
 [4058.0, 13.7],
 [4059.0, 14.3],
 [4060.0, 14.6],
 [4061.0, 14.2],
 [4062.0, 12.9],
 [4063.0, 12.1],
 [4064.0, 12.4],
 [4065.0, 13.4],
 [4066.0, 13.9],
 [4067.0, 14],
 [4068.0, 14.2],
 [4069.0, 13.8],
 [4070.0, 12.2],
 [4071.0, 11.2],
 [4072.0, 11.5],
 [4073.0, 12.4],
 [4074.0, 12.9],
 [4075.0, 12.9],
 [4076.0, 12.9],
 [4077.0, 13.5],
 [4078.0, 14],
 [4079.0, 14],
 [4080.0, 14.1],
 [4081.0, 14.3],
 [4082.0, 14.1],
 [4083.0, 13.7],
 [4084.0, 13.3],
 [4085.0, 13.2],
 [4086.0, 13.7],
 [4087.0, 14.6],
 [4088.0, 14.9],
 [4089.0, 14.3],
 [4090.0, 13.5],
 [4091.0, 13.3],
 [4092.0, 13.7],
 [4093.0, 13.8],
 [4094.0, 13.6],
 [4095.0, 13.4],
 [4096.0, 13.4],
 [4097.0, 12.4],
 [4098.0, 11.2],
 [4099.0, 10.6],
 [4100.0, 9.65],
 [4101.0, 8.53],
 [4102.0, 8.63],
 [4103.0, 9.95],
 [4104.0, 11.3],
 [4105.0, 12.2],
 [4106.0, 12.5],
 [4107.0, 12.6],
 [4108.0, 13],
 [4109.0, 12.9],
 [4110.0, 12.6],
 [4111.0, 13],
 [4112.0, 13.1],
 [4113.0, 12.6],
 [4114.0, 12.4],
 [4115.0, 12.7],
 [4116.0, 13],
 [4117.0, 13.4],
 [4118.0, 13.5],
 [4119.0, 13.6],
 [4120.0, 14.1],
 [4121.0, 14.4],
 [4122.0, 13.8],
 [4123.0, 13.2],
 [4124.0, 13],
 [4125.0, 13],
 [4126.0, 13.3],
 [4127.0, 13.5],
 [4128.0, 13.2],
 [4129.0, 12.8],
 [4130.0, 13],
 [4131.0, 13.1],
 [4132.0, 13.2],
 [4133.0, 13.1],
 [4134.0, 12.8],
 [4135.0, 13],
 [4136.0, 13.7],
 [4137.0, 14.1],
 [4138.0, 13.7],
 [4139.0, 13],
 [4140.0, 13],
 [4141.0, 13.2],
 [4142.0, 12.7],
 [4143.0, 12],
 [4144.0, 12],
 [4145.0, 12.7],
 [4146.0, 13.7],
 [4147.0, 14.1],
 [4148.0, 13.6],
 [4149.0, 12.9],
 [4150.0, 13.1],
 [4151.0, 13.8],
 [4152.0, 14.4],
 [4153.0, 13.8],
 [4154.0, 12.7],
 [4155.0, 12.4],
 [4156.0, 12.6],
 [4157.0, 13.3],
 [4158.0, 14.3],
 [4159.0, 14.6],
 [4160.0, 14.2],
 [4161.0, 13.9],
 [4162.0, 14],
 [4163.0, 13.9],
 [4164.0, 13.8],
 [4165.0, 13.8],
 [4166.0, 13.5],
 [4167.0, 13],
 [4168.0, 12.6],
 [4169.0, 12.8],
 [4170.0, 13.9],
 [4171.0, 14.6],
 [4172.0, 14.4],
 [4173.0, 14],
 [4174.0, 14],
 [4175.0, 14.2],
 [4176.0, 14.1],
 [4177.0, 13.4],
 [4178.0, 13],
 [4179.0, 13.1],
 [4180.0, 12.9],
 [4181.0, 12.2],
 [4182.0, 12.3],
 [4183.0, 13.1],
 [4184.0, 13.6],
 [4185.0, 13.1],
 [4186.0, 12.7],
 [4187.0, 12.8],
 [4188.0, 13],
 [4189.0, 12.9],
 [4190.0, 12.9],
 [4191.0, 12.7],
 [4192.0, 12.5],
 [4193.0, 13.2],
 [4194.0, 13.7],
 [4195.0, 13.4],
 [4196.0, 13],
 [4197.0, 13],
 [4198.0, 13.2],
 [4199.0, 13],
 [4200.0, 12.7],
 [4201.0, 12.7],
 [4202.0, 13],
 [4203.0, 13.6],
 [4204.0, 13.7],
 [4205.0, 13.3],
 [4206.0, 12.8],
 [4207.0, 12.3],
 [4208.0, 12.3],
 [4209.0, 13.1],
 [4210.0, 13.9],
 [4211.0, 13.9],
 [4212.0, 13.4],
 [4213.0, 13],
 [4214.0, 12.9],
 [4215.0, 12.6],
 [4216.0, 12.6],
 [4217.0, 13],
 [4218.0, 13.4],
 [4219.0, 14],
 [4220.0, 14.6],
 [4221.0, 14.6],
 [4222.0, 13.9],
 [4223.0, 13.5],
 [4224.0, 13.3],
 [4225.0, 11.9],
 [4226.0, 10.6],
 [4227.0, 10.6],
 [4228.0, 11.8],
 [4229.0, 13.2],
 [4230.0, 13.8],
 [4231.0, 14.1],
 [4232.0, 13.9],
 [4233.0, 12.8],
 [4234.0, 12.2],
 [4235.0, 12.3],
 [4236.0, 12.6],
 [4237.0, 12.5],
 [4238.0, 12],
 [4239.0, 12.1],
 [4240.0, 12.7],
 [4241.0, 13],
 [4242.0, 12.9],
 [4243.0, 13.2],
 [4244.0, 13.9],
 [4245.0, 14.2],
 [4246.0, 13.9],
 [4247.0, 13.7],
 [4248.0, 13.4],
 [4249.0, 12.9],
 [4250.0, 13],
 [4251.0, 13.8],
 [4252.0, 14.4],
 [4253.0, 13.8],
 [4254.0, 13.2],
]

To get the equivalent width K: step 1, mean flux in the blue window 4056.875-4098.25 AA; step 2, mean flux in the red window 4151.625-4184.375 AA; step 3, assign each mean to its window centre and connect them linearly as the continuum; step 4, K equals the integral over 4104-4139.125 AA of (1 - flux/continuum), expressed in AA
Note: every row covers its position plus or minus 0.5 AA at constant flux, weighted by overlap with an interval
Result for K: 0.91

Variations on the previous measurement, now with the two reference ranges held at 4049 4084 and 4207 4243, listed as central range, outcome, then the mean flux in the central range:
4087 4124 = 1.75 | 12.7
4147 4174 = -1.03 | 13.6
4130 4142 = -0.03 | 13.2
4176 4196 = 0.08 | 13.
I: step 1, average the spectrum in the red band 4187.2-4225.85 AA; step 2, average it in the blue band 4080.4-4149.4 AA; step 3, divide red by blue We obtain 1.02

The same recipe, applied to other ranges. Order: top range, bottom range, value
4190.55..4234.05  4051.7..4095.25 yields 0.97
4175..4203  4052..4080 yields 0.98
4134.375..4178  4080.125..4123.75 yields 1.05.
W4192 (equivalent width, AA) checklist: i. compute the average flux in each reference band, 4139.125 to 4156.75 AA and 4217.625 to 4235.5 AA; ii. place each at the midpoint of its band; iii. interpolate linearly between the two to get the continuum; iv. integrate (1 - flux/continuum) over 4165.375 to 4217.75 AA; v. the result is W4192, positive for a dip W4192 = -0.4 AA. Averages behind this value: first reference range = 13.1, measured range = 13.2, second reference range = 13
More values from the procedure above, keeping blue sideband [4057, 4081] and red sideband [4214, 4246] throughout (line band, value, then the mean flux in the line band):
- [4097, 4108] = 1.94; 10.9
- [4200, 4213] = -0.12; 13.1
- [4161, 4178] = -0.83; 13.7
